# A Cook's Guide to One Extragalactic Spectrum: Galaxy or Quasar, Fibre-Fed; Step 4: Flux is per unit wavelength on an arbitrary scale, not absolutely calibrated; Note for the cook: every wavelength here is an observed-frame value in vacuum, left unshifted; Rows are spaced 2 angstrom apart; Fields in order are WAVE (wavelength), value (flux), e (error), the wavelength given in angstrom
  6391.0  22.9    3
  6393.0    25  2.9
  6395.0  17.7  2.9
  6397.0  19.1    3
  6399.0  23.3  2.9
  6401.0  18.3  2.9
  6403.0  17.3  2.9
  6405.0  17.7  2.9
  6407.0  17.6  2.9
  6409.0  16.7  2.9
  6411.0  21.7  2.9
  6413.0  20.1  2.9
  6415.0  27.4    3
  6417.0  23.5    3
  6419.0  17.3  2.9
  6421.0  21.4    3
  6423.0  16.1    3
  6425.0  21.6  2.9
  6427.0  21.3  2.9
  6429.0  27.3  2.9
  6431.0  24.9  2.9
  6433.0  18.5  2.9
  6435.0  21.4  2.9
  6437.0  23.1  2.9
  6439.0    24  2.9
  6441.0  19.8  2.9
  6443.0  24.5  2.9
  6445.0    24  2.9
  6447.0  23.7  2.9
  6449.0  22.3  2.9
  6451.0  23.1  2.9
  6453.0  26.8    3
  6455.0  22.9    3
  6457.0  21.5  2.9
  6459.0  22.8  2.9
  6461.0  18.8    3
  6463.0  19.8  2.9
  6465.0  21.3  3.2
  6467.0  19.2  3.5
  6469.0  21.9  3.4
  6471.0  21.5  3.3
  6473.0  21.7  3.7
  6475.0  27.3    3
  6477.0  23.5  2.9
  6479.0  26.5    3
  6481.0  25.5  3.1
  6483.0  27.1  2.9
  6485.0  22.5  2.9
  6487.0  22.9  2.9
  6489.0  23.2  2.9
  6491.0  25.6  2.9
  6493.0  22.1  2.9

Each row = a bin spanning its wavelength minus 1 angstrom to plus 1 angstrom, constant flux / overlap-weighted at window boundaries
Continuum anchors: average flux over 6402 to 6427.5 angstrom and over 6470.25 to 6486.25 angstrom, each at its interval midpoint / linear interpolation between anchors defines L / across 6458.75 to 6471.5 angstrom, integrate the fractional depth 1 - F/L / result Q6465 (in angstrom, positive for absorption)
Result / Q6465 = 1.6 angstrom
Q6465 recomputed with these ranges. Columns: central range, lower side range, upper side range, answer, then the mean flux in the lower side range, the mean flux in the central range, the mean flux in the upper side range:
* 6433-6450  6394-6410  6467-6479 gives -1.2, 18.5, 22.6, 23.1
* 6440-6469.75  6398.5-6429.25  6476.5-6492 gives 0.8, 20.3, 22.2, 24.6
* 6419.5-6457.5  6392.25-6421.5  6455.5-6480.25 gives -2.2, 20.2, 22.5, 22.2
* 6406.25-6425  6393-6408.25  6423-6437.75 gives 0.3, 19.1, 20.3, 22.1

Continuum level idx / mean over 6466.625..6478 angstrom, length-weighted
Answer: 22.7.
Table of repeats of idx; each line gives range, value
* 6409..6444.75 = 21.9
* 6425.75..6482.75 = 22.9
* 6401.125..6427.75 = 19.9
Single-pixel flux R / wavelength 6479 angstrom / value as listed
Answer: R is 26.5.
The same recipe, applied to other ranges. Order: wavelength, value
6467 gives 19.2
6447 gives 23.7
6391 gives 22.9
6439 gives 24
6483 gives 27.1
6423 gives 16.1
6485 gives 22.5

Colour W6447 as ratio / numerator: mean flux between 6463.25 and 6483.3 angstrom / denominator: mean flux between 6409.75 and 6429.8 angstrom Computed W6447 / 1.1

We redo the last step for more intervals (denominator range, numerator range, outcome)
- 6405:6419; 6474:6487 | 1.22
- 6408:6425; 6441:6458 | 1.14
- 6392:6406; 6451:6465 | 1.12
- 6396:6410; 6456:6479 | 1.18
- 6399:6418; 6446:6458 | 1.16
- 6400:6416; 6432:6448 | 1.14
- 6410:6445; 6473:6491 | 1.12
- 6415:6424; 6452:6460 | 1.15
